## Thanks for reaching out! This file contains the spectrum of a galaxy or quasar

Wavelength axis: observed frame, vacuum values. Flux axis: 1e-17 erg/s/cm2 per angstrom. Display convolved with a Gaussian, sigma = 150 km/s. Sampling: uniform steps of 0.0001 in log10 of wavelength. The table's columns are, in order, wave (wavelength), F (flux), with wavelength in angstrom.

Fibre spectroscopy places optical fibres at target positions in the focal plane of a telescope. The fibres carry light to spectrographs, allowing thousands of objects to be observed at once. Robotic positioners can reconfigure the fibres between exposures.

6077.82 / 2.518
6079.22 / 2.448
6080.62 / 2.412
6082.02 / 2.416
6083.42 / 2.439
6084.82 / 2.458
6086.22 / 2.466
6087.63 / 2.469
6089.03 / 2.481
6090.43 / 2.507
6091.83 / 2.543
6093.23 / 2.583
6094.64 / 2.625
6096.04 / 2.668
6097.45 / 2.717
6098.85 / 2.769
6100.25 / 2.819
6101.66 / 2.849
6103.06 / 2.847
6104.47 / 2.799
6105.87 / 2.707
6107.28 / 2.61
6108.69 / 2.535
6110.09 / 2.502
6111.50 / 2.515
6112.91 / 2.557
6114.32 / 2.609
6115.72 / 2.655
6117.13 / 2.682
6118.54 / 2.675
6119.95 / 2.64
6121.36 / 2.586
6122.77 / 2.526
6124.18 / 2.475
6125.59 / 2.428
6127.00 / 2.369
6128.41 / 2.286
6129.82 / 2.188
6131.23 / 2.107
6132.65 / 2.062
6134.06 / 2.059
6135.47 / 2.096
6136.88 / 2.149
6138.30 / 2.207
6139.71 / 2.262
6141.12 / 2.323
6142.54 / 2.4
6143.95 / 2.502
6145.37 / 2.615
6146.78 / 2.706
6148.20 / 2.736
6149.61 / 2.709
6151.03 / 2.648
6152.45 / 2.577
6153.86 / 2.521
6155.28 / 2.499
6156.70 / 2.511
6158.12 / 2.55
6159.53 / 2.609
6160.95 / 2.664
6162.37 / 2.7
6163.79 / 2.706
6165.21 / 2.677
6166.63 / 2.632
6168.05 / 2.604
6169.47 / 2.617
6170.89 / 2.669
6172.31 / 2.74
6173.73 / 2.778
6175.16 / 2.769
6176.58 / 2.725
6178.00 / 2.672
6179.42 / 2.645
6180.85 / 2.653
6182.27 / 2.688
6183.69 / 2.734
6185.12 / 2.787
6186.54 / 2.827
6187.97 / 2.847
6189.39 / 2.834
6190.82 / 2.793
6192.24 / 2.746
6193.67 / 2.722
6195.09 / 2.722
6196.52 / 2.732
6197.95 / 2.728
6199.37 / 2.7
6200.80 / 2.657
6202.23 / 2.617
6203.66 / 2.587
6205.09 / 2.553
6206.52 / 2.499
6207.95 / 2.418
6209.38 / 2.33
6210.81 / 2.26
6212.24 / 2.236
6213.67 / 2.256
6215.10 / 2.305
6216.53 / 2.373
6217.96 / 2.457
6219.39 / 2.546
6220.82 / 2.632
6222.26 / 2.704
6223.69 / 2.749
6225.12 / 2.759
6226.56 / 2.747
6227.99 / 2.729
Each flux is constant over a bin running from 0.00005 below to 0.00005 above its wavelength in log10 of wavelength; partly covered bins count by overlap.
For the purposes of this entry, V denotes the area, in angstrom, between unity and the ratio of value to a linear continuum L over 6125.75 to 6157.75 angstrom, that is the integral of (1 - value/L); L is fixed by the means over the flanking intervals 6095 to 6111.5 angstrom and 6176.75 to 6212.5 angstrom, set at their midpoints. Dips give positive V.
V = 3.4 angstrom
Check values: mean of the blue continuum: 2.7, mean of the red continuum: 2.65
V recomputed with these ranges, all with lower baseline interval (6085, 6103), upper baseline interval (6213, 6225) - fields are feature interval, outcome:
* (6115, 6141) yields 2.4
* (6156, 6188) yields -1.6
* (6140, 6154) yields 0.1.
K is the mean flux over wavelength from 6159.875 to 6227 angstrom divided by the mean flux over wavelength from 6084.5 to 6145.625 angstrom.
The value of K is 1.05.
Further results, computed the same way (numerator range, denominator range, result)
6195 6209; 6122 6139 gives 1.16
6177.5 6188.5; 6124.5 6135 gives 1.23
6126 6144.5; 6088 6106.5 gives 0.83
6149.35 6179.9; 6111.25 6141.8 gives 1.11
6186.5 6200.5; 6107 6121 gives 1.06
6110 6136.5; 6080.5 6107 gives 0.92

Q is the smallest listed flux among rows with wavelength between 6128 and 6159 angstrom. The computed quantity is 2.059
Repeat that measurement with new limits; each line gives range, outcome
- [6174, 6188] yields 2.645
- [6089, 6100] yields 2.481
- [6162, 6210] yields 2.33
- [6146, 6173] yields 2.499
